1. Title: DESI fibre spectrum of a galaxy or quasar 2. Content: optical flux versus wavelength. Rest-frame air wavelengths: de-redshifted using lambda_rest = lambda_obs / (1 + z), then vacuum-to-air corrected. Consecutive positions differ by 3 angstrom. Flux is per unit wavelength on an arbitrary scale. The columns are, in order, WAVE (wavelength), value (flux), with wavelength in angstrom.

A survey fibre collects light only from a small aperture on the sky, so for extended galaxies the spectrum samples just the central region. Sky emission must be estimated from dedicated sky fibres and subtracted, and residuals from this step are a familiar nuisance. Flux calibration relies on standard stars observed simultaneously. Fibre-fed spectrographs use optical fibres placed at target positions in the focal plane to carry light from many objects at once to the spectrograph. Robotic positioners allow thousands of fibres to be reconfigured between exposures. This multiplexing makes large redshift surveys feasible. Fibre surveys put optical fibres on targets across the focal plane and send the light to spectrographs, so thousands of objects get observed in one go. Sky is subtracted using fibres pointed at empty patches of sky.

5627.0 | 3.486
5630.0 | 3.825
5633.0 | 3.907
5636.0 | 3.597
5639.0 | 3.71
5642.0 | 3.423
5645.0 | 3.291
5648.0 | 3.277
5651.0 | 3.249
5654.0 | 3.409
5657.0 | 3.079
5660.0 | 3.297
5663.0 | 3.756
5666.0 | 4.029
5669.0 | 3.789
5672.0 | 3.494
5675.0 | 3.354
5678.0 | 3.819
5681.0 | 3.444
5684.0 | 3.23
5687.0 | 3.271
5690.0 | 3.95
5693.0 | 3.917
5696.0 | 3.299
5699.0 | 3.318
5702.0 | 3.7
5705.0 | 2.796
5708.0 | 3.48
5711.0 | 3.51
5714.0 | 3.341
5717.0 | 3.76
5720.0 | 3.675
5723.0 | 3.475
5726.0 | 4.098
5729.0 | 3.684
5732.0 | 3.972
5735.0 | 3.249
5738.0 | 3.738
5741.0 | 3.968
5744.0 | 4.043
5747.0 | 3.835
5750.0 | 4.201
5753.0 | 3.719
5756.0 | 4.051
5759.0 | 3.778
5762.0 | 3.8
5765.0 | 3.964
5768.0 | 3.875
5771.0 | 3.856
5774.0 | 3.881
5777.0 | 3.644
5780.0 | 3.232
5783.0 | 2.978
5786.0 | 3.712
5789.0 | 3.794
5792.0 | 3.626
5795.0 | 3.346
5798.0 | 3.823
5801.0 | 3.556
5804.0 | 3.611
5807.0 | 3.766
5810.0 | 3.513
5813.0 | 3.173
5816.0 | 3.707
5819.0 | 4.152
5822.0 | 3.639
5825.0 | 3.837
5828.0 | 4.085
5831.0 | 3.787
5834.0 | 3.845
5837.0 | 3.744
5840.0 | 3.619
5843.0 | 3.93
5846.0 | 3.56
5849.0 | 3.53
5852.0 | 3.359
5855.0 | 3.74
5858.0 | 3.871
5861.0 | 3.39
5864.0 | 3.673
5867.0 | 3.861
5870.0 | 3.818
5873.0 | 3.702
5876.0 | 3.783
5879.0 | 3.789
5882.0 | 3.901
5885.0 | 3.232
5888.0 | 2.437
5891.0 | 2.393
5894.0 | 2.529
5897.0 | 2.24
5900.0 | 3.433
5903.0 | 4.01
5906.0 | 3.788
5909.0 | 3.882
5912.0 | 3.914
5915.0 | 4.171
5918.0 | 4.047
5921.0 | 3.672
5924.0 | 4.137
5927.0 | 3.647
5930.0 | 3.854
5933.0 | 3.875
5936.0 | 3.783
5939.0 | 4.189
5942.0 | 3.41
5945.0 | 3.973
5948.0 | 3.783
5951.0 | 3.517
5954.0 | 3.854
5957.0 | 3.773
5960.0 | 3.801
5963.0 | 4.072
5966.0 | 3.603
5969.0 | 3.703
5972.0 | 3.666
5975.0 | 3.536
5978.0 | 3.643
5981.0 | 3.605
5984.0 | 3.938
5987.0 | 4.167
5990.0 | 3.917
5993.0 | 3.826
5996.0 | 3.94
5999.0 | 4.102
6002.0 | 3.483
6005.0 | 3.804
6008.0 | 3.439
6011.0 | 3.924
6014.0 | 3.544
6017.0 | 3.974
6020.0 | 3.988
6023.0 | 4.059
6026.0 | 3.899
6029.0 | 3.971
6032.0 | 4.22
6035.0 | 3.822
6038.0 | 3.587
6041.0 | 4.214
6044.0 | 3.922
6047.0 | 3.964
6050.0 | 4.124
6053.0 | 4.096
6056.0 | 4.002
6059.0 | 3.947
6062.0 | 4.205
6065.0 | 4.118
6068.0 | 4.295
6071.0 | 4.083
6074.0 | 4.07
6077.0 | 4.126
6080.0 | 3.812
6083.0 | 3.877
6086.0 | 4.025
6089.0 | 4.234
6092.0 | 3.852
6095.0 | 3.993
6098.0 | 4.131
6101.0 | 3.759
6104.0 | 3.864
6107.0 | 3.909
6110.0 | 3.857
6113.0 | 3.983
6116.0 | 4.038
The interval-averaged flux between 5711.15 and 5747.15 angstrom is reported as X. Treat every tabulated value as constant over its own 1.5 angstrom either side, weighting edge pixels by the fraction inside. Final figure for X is 3.72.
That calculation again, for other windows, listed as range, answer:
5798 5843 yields 3.73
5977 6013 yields 3.81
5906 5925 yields 3.95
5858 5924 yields 3.53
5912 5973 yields 3.83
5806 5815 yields 3.48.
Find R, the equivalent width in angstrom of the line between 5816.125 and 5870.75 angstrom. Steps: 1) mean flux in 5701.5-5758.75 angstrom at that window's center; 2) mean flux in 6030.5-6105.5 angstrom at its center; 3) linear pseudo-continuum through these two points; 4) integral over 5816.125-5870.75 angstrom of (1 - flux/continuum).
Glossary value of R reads 0.9 angstrom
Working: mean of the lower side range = 3.7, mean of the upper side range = 4.01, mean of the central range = 3.74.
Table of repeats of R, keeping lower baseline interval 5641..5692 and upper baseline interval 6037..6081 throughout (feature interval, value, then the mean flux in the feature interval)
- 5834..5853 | 0.45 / 3.65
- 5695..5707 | 0.84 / 3.29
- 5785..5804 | 0.15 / 3.64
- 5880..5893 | 2.72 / 3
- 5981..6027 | 1.26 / 3.86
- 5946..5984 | 1.80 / 3.73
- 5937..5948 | 0.10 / 3.84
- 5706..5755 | -2.07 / 3.73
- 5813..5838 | -0.67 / 3.81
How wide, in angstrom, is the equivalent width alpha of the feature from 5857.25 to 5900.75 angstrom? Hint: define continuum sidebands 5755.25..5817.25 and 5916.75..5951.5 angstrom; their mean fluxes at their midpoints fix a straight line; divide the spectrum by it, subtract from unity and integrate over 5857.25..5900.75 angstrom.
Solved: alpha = 5.02 angstrom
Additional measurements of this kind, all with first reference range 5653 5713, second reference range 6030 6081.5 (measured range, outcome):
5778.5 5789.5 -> 0.75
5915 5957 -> 0.27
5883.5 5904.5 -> 5.00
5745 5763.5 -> -1.55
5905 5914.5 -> -0.18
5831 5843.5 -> -0.18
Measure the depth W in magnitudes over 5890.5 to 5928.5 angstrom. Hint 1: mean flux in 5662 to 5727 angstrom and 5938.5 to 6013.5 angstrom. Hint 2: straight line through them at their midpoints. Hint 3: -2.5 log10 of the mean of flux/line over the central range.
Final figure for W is 0.05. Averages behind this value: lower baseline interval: 3.56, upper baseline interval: 3.78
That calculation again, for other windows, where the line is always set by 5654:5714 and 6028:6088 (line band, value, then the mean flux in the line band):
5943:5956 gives 0.030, 3.77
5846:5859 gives 0.037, 3.61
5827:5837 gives -0.048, 3.87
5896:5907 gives 0.122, 3.4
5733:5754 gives -0.073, 3.83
